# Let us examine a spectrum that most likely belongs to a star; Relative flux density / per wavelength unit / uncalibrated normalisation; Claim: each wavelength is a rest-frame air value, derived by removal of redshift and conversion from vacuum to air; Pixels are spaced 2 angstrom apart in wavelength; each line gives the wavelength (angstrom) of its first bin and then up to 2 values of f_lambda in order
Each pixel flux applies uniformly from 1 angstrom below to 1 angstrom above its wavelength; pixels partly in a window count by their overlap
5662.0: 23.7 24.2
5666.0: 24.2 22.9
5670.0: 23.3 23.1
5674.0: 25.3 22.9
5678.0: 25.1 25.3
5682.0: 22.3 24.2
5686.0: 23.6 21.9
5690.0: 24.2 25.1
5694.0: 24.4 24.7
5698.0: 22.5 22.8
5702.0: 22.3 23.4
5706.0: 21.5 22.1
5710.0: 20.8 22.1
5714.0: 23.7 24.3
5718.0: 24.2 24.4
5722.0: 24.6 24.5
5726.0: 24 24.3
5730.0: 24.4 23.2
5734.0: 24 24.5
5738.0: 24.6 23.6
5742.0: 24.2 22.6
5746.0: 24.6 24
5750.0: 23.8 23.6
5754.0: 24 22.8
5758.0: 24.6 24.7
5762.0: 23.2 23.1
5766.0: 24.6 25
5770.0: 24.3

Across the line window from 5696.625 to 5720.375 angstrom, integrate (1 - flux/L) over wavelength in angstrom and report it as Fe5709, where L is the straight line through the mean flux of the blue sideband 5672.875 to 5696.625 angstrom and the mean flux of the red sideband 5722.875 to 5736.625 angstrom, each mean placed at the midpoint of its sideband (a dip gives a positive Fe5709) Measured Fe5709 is 1.25 angstrom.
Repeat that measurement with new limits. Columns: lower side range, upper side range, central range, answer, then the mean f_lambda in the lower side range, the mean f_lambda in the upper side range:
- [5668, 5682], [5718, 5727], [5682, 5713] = 1.4 angstrom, 23.9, 24.4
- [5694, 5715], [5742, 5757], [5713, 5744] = -1.2 angstrom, 22.7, 23.7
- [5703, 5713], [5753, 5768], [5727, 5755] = -0.9 angstrom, 22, 23.9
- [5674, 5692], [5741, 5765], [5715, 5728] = -0.3 angstrom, 23.9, 23.8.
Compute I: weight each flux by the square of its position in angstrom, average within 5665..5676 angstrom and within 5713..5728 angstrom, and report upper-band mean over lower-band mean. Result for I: 1.04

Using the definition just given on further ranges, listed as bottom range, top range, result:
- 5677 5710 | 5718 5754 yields 1.04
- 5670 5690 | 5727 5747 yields 1.03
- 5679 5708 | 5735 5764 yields 1.04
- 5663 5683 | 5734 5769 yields 1.03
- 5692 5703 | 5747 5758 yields 1.03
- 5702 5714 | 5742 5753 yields 1.09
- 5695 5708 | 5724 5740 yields 1.07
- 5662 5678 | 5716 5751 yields 1.04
